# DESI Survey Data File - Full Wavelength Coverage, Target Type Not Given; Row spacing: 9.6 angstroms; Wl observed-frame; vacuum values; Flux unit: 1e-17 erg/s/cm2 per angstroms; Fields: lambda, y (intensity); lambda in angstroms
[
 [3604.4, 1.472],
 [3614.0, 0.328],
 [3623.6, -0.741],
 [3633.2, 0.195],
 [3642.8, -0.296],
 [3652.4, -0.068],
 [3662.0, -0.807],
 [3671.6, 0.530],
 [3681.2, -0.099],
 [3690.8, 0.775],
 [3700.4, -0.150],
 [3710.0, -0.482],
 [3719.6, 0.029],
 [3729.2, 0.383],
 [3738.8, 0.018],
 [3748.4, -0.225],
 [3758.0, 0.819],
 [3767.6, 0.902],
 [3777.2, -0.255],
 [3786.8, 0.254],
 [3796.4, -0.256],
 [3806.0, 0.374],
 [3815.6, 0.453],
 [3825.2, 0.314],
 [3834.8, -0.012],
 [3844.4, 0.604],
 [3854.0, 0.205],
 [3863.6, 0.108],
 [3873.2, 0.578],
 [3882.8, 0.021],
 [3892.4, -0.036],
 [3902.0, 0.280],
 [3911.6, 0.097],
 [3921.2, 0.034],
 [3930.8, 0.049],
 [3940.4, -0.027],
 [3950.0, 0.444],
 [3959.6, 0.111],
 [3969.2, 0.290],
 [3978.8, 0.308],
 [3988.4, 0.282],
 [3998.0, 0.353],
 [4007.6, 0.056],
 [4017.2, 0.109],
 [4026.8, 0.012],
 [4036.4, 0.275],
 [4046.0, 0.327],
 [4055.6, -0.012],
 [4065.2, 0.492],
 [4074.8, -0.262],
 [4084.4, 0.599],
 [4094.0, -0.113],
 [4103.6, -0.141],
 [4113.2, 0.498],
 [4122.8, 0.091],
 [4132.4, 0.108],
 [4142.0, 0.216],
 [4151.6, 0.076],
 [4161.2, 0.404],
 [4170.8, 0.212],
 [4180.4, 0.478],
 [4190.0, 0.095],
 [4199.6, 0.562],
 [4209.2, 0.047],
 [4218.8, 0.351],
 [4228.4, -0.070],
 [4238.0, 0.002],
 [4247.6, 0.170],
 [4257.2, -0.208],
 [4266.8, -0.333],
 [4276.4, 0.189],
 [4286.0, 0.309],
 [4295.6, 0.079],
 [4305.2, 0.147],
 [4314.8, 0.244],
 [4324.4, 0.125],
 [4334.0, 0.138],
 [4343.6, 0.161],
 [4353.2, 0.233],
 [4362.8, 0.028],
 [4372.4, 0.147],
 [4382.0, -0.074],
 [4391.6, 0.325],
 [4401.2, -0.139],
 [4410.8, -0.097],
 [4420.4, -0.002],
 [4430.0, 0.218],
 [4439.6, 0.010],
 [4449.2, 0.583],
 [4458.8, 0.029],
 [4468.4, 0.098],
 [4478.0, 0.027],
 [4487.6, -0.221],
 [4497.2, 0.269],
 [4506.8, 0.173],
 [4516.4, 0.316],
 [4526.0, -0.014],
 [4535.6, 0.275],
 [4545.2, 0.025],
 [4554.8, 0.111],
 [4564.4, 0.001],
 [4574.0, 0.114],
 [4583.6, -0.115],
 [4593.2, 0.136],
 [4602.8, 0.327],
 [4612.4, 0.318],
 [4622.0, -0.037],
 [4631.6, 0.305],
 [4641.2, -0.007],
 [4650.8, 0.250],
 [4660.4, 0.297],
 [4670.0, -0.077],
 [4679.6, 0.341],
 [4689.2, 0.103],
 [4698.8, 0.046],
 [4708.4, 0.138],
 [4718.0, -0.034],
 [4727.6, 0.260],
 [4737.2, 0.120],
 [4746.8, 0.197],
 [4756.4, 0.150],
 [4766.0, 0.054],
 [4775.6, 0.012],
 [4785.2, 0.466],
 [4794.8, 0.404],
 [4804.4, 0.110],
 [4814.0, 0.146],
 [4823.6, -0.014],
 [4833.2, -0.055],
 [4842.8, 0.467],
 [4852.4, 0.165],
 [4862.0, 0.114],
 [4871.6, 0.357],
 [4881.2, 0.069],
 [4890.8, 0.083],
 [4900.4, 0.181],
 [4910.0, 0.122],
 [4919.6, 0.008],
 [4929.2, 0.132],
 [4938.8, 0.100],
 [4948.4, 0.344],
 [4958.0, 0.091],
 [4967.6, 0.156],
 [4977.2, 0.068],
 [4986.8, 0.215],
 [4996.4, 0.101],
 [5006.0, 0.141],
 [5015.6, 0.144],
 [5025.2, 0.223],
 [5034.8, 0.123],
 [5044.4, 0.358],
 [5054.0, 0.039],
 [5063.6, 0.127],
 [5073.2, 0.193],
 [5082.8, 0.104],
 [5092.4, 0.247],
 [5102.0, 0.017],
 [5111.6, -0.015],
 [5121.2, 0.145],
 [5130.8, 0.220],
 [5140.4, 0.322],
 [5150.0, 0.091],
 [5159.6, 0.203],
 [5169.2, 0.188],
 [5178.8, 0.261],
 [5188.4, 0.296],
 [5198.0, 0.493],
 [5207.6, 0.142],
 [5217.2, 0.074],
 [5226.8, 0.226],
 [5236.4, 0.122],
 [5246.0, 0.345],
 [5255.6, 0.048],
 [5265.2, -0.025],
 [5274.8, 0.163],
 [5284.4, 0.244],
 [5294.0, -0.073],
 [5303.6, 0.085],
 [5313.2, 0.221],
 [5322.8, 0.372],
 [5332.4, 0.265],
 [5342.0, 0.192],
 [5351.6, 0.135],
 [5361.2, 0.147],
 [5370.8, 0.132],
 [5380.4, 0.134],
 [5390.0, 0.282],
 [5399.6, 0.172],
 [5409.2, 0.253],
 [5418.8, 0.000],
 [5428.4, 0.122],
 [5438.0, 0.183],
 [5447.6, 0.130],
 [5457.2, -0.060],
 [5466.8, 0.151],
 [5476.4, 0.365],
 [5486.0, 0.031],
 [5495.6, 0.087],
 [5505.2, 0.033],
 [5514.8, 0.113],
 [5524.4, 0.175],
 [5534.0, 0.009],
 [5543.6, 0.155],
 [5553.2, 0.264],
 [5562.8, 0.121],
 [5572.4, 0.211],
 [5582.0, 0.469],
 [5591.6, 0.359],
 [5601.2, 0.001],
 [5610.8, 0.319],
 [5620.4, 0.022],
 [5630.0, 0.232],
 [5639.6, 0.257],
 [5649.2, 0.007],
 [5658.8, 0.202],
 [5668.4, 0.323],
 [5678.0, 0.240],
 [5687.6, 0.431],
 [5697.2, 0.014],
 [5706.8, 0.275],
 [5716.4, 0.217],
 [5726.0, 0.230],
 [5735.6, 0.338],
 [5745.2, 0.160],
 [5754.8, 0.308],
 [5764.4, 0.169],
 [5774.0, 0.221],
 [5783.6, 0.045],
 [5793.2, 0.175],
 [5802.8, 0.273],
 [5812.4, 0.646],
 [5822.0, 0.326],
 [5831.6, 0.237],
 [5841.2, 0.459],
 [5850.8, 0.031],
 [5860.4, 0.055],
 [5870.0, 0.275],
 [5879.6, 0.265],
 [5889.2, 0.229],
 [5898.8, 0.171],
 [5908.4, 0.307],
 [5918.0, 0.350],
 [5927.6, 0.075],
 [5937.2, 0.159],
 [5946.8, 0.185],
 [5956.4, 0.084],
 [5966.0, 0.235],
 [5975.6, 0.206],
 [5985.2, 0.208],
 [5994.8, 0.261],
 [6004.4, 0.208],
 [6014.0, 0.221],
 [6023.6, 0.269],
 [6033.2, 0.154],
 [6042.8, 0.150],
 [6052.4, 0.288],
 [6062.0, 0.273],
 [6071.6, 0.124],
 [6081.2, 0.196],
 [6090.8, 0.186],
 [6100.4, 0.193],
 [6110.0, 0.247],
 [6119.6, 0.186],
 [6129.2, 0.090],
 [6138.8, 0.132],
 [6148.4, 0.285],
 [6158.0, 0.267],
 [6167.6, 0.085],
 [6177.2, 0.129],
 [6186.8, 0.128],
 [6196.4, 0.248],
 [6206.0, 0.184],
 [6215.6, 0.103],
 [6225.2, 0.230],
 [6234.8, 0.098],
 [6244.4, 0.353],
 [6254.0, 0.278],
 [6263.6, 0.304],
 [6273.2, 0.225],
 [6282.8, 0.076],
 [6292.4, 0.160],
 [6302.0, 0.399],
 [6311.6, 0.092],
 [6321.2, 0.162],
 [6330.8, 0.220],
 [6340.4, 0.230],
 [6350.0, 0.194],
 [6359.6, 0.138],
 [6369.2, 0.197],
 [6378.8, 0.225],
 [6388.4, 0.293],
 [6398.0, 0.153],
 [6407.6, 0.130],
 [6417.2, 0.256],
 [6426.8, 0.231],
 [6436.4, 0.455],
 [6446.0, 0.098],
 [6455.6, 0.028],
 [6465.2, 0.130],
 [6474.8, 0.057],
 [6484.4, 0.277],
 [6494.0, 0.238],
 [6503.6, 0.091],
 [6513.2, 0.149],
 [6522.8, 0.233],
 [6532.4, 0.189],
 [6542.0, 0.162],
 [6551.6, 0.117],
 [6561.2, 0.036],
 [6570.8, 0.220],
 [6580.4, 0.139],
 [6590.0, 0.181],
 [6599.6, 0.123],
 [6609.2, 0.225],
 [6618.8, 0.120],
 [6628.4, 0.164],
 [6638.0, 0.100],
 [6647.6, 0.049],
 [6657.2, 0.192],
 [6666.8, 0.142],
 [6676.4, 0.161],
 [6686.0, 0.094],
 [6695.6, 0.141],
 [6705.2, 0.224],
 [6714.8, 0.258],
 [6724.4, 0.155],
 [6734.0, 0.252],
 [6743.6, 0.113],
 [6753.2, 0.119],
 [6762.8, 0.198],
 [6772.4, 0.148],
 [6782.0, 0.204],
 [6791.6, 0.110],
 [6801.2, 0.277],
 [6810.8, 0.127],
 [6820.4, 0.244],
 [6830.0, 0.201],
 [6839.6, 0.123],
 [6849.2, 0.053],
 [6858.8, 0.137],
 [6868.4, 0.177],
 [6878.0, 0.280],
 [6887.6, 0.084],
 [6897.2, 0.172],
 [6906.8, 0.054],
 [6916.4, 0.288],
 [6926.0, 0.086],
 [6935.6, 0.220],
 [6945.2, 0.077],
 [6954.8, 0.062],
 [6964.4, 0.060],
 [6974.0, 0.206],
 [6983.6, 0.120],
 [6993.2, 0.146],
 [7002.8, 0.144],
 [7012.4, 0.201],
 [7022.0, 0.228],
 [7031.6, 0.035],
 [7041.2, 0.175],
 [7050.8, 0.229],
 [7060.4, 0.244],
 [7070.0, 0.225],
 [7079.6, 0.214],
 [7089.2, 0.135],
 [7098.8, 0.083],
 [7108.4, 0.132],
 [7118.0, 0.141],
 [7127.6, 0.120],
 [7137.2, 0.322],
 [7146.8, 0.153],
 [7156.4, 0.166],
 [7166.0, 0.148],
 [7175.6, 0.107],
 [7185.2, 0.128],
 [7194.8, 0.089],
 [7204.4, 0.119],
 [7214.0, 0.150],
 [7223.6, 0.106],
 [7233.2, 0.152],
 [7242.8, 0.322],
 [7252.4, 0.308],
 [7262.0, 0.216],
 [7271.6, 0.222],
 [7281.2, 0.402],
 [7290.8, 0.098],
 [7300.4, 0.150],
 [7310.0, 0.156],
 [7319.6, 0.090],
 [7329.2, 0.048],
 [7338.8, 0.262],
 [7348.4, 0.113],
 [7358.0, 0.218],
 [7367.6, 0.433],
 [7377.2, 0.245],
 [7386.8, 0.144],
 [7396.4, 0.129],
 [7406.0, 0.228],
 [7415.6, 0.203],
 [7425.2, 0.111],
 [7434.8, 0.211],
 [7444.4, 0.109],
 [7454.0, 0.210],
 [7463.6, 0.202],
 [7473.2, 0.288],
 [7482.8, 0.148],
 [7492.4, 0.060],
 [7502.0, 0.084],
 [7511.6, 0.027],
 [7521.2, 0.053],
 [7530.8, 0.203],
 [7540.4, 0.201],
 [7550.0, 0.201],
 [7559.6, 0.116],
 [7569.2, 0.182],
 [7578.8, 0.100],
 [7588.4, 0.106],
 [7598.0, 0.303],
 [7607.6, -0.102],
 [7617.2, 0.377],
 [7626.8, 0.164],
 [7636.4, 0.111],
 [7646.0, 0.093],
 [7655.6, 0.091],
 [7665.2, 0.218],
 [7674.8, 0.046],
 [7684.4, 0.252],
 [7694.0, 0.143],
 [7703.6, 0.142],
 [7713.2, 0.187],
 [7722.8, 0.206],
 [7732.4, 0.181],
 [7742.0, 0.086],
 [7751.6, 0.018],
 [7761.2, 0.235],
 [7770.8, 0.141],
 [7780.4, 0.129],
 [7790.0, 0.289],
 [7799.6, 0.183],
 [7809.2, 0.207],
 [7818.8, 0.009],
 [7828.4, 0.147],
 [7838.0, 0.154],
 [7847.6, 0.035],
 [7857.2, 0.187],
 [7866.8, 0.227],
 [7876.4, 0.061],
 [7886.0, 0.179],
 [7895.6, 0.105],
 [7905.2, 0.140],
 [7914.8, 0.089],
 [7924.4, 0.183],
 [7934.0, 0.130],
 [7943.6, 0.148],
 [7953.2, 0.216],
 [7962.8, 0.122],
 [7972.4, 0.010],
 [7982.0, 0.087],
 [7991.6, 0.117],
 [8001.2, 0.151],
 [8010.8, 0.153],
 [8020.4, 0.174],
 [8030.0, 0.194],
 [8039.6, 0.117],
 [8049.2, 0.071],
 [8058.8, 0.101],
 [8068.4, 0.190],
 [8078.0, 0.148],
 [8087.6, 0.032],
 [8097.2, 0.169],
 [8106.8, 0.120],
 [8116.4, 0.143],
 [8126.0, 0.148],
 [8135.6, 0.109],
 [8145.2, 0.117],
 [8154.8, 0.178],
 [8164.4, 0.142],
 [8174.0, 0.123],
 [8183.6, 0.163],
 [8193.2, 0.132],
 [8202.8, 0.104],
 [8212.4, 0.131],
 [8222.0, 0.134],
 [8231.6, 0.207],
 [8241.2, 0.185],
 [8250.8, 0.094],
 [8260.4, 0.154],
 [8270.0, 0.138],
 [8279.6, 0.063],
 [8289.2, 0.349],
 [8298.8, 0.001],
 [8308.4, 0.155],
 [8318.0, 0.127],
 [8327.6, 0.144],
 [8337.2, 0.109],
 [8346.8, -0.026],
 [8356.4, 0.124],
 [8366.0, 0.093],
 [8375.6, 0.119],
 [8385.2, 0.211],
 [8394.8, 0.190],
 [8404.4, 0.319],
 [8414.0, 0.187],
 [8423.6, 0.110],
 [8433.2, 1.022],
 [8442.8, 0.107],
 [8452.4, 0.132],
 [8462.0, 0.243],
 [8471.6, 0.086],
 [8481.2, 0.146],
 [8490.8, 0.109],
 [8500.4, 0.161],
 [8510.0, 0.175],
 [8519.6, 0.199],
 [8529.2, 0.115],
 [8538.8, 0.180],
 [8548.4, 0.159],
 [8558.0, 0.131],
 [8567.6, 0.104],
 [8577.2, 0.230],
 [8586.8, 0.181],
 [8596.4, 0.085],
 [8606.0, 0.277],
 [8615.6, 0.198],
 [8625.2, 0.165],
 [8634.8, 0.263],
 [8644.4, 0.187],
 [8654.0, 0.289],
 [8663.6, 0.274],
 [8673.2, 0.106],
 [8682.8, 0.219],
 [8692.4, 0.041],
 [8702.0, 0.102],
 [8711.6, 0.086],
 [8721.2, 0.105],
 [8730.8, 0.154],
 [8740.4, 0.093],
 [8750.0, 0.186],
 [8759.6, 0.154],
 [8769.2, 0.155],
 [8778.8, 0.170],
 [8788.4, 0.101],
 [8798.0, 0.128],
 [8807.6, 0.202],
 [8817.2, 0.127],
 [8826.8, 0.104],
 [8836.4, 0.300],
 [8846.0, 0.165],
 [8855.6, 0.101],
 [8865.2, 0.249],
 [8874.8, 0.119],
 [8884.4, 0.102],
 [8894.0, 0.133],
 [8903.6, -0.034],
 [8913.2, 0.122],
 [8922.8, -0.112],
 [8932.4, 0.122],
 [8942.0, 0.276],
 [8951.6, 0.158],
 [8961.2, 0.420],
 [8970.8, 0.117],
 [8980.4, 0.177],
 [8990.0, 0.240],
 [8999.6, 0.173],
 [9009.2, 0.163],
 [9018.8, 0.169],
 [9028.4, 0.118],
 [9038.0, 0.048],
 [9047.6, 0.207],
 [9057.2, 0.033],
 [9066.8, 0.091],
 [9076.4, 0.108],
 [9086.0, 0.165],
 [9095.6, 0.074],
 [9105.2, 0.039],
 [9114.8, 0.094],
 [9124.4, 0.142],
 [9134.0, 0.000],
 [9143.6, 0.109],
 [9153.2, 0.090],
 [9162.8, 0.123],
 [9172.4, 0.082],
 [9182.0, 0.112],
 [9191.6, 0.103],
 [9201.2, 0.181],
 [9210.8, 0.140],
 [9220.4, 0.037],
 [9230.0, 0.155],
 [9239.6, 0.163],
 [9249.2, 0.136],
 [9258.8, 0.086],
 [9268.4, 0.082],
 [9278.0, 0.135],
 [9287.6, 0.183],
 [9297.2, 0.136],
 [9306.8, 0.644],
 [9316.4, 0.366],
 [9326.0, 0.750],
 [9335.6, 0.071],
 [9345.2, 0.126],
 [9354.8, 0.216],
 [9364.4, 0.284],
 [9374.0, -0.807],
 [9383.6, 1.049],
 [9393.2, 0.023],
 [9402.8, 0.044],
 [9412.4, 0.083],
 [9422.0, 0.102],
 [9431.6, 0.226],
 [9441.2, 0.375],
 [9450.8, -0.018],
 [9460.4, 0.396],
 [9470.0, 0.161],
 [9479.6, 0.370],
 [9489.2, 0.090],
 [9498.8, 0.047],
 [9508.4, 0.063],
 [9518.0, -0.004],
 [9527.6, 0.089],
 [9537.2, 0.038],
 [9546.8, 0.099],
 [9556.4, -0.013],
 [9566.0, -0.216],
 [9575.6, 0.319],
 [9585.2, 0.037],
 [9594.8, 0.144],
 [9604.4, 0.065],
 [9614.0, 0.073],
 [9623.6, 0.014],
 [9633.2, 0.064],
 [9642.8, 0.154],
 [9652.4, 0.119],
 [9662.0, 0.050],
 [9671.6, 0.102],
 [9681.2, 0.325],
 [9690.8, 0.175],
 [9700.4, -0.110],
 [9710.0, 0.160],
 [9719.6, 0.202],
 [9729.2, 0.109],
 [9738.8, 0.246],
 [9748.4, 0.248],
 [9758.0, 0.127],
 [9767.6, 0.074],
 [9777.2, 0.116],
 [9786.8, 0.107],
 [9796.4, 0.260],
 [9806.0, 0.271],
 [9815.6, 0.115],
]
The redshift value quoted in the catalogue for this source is 0.285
